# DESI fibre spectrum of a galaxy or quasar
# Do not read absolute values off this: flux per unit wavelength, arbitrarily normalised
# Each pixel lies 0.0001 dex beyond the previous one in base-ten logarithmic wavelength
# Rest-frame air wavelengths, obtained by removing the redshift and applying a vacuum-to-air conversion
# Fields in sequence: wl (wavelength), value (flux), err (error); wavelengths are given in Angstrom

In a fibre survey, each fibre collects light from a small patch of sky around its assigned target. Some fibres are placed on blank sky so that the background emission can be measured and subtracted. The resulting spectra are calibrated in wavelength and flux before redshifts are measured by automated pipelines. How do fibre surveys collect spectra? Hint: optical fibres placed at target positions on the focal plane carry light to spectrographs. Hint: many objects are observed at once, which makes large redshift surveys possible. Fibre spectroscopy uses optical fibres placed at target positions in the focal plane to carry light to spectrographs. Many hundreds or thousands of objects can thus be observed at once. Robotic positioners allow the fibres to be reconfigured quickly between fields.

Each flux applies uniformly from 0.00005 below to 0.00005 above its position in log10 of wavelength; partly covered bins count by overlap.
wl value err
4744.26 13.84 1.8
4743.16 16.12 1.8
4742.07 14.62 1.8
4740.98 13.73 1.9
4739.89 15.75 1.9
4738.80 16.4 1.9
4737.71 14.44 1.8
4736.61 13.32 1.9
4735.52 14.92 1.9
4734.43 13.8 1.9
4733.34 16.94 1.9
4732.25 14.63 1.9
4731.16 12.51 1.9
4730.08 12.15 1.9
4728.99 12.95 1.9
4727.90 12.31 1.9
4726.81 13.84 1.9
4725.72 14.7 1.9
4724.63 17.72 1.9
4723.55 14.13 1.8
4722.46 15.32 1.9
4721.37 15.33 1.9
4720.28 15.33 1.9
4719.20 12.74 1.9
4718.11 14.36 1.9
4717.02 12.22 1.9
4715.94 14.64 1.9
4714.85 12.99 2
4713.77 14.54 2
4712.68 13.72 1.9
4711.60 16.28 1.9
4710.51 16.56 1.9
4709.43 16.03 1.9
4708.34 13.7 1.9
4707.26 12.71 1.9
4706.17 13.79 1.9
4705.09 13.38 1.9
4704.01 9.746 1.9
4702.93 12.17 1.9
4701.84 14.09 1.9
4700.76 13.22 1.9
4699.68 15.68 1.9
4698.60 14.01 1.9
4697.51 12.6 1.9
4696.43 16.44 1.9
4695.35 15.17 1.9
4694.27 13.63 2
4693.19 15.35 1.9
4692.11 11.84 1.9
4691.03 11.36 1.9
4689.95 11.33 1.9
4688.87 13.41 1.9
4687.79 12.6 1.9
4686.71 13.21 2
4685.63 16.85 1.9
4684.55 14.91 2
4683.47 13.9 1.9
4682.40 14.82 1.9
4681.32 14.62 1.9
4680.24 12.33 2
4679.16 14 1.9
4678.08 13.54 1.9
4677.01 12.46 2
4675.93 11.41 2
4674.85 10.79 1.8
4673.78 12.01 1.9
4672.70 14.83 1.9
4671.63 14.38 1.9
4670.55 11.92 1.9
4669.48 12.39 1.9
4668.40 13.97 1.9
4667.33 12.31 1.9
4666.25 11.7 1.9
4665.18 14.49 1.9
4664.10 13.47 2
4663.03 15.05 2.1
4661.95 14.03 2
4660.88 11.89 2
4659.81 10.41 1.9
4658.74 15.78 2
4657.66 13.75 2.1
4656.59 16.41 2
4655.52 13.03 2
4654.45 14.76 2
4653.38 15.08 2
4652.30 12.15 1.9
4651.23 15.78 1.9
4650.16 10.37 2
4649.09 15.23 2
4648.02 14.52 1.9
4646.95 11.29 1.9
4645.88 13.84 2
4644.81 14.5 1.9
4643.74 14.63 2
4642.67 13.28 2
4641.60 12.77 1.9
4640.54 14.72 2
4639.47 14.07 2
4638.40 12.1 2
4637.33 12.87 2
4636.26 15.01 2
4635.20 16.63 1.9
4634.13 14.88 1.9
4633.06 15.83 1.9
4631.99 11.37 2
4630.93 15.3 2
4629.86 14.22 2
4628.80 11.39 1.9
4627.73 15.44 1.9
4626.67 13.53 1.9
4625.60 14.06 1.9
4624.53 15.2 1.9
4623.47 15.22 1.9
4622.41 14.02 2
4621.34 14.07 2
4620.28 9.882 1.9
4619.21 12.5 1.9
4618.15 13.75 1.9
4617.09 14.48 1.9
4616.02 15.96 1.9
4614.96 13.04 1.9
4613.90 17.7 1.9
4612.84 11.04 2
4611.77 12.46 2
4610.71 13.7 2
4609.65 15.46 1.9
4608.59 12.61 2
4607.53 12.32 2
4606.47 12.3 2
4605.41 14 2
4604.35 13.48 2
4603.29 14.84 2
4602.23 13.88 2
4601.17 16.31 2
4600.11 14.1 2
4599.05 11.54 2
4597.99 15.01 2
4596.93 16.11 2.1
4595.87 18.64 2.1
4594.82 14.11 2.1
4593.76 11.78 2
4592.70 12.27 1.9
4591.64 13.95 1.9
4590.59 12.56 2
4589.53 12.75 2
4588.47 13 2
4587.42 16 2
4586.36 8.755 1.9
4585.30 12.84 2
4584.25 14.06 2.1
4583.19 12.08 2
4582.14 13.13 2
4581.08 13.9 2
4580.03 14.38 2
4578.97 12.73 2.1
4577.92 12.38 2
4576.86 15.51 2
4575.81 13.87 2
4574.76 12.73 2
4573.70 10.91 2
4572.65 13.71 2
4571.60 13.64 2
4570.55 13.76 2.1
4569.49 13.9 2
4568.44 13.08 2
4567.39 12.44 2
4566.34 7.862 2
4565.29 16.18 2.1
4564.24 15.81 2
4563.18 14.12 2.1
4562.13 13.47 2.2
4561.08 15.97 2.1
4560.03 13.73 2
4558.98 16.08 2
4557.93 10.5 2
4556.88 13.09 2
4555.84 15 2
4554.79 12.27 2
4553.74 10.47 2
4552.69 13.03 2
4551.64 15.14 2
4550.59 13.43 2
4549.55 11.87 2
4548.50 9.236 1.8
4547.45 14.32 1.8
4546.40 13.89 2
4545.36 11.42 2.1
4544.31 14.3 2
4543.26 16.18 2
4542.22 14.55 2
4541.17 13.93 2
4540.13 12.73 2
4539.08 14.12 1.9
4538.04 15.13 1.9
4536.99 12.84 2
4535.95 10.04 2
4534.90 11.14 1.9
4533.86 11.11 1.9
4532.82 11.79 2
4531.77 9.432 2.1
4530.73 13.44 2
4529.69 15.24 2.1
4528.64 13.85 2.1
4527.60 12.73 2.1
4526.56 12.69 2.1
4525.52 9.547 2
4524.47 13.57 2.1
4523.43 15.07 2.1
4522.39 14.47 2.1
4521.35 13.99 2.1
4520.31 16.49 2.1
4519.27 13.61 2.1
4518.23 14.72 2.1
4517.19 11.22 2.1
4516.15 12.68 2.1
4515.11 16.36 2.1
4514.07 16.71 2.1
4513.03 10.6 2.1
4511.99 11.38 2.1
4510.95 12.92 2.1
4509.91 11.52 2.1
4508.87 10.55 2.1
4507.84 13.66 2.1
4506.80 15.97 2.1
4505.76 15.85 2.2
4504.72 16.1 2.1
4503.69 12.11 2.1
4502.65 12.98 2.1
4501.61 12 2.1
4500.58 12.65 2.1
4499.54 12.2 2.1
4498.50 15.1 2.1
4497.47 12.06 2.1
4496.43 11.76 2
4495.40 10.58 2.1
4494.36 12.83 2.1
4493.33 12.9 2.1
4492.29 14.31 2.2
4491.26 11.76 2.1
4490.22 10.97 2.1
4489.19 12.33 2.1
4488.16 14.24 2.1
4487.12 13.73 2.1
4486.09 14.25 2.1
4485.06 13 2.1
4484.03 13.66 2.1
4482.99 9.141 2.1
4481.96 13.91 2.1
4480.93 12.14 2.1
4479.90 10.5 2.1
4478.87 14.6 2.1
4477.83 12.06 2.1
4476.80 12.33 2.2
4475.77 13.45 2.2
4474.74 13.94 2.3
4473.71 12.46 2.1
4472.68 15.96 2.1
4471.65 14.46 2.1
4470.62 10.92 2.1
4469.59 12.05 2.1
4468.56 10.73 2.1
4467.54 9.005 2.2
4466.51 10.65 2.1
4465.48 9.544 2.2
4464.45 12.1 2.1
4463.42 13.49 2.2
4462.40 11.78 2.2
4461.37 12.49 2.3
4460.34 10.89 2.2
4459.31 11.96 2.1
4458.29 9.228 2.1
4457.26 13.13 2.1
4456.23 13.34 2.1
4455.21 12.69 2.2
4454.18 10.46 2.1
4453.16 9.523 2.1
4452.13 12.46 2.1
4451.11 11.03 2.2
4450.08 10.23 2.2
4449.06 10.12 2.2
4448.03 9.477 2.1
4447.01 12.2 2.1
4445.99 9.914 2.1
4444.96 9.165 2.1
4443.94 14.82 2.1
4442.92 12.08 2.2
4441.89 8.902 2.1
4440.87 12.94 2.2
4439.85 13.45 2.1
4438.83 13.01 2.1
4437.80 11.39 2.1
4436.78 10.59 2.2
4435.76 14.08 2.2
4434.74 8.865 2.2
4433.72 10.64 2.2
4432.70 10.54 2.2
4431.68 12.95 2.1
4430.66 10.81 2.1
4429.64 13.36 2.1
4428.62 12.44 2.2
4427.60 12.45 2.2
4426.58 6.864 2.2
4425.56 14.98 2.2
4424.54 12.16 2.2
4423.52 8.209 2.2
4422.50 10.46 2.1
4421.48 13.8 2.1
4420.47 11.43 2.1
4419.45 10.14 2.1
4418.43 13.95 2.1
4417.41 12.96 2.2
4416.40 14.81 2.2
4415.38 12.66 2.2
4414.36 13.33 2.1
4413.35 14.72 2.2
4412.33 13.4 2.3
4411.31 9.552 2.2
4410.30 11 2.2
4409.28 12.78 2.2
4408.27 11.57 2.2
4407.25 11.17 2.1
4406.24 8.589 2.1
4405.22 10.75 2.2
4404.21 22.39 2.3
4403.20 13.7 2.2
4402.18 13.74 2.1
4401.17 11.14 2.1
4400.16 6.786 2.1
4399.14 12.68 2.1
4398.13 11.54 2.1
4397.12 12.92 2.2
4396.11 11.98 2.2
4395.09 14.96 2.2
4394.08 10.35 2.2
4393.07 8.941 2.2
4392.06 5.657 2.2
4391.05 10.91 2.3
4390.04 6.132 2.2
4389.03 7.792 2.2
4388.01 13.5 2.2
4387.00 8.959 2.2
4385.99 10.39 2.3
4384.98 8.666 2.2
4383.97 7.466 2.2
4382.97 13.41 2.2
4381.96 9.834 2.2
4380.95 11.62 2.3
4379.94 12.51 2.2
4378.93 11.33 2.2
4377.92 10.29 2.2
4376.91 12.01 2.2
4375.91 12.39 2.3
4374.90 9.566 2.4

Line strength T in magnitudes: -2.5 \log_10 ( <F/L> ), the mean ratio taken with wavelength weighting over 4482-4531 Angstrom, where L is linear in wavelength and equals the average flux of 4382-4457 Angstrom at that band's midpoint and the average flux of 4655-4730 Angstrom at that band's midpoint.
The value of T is -0.09 mag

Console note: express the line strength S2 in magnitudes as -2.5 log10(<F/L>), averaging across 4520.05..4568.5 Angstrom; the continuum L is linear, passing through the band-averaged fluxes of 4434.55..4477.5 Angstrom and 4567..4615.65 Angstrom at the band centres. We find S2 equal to -0.02 mag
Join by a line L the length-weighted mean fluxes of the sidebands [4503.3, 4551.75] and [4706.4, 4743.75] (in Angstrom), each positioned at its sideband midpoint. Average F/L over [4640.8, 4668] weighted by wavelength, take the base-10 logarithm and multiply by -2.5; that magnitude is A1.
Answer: 0.03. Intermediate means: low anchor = 13.3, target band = 13.6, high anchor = 14.4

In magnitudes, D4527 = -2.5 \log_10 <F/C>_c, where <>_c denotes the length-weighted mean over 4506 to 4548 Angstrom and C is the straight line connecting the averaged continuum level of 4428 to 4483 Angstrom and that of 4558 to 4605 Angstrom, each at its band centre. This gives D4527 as -0.04 mag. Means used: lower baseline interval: 11.8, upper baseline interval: 13.6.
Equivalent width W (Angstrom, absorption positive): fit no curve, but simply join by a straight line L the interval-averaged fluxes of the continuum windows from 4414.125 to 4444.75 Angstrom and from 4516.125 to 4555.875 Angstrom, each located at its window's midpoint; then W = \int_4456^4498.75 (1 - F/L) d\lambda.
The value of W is 0.3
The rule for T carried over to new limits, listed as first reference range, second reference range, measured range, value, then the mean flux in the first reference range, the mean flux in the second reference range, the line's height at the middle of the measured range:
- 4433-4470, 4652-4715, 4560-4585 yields -0.08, 11.3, 13.6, 12.5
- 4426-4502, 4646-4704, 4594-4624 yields -0.08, 12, 13.5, 13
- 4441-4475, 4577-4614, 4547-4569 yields -0.01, 11.6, 13.6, 13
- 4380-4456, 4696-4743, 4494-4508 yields -0.09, 11.4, 14.2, 12.2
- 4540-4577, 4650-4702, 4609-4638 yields -0.04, 13.4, 13.6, 13.5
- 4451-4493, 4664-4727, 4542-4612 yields -0.04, 12.2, 13.7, 12.9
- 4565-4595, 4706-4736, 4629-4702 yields 0.01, 13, 14.3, 13.8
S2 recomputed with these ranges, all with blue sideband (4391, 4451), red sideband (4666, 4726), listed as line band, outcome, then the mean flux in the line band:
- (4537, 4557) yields -0.06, 13.4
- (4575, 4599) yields -0.05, 13.6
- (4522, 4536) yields 0.00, 12.5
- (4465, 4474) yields 0.03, 11.7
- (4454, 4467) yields 0.03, 11.7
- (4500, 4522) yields -0.10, 13.5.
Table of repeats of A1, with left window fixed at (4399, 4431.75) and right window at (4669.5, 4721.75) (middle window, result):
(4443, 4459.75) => 0.10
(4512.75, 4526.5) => -0.09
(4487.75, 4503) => 0.00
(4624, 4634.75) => -0.06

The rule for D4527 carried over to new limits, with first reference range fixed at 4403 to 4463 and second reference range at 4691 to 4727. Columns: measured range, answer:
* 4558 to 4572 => -0.065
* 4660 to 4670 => 0.050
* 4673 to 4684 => 0.069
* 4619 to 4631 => -0.021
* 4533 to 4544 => -0.037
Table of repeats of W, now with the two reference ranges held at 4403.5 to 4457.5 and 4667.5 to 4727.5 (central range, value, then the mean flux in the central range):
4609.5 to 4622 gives -0.40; 13.6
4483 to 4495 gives -0.60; 12.9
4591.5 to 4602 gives -1.06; 14.4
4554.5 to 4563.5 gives -0.74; 13.8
